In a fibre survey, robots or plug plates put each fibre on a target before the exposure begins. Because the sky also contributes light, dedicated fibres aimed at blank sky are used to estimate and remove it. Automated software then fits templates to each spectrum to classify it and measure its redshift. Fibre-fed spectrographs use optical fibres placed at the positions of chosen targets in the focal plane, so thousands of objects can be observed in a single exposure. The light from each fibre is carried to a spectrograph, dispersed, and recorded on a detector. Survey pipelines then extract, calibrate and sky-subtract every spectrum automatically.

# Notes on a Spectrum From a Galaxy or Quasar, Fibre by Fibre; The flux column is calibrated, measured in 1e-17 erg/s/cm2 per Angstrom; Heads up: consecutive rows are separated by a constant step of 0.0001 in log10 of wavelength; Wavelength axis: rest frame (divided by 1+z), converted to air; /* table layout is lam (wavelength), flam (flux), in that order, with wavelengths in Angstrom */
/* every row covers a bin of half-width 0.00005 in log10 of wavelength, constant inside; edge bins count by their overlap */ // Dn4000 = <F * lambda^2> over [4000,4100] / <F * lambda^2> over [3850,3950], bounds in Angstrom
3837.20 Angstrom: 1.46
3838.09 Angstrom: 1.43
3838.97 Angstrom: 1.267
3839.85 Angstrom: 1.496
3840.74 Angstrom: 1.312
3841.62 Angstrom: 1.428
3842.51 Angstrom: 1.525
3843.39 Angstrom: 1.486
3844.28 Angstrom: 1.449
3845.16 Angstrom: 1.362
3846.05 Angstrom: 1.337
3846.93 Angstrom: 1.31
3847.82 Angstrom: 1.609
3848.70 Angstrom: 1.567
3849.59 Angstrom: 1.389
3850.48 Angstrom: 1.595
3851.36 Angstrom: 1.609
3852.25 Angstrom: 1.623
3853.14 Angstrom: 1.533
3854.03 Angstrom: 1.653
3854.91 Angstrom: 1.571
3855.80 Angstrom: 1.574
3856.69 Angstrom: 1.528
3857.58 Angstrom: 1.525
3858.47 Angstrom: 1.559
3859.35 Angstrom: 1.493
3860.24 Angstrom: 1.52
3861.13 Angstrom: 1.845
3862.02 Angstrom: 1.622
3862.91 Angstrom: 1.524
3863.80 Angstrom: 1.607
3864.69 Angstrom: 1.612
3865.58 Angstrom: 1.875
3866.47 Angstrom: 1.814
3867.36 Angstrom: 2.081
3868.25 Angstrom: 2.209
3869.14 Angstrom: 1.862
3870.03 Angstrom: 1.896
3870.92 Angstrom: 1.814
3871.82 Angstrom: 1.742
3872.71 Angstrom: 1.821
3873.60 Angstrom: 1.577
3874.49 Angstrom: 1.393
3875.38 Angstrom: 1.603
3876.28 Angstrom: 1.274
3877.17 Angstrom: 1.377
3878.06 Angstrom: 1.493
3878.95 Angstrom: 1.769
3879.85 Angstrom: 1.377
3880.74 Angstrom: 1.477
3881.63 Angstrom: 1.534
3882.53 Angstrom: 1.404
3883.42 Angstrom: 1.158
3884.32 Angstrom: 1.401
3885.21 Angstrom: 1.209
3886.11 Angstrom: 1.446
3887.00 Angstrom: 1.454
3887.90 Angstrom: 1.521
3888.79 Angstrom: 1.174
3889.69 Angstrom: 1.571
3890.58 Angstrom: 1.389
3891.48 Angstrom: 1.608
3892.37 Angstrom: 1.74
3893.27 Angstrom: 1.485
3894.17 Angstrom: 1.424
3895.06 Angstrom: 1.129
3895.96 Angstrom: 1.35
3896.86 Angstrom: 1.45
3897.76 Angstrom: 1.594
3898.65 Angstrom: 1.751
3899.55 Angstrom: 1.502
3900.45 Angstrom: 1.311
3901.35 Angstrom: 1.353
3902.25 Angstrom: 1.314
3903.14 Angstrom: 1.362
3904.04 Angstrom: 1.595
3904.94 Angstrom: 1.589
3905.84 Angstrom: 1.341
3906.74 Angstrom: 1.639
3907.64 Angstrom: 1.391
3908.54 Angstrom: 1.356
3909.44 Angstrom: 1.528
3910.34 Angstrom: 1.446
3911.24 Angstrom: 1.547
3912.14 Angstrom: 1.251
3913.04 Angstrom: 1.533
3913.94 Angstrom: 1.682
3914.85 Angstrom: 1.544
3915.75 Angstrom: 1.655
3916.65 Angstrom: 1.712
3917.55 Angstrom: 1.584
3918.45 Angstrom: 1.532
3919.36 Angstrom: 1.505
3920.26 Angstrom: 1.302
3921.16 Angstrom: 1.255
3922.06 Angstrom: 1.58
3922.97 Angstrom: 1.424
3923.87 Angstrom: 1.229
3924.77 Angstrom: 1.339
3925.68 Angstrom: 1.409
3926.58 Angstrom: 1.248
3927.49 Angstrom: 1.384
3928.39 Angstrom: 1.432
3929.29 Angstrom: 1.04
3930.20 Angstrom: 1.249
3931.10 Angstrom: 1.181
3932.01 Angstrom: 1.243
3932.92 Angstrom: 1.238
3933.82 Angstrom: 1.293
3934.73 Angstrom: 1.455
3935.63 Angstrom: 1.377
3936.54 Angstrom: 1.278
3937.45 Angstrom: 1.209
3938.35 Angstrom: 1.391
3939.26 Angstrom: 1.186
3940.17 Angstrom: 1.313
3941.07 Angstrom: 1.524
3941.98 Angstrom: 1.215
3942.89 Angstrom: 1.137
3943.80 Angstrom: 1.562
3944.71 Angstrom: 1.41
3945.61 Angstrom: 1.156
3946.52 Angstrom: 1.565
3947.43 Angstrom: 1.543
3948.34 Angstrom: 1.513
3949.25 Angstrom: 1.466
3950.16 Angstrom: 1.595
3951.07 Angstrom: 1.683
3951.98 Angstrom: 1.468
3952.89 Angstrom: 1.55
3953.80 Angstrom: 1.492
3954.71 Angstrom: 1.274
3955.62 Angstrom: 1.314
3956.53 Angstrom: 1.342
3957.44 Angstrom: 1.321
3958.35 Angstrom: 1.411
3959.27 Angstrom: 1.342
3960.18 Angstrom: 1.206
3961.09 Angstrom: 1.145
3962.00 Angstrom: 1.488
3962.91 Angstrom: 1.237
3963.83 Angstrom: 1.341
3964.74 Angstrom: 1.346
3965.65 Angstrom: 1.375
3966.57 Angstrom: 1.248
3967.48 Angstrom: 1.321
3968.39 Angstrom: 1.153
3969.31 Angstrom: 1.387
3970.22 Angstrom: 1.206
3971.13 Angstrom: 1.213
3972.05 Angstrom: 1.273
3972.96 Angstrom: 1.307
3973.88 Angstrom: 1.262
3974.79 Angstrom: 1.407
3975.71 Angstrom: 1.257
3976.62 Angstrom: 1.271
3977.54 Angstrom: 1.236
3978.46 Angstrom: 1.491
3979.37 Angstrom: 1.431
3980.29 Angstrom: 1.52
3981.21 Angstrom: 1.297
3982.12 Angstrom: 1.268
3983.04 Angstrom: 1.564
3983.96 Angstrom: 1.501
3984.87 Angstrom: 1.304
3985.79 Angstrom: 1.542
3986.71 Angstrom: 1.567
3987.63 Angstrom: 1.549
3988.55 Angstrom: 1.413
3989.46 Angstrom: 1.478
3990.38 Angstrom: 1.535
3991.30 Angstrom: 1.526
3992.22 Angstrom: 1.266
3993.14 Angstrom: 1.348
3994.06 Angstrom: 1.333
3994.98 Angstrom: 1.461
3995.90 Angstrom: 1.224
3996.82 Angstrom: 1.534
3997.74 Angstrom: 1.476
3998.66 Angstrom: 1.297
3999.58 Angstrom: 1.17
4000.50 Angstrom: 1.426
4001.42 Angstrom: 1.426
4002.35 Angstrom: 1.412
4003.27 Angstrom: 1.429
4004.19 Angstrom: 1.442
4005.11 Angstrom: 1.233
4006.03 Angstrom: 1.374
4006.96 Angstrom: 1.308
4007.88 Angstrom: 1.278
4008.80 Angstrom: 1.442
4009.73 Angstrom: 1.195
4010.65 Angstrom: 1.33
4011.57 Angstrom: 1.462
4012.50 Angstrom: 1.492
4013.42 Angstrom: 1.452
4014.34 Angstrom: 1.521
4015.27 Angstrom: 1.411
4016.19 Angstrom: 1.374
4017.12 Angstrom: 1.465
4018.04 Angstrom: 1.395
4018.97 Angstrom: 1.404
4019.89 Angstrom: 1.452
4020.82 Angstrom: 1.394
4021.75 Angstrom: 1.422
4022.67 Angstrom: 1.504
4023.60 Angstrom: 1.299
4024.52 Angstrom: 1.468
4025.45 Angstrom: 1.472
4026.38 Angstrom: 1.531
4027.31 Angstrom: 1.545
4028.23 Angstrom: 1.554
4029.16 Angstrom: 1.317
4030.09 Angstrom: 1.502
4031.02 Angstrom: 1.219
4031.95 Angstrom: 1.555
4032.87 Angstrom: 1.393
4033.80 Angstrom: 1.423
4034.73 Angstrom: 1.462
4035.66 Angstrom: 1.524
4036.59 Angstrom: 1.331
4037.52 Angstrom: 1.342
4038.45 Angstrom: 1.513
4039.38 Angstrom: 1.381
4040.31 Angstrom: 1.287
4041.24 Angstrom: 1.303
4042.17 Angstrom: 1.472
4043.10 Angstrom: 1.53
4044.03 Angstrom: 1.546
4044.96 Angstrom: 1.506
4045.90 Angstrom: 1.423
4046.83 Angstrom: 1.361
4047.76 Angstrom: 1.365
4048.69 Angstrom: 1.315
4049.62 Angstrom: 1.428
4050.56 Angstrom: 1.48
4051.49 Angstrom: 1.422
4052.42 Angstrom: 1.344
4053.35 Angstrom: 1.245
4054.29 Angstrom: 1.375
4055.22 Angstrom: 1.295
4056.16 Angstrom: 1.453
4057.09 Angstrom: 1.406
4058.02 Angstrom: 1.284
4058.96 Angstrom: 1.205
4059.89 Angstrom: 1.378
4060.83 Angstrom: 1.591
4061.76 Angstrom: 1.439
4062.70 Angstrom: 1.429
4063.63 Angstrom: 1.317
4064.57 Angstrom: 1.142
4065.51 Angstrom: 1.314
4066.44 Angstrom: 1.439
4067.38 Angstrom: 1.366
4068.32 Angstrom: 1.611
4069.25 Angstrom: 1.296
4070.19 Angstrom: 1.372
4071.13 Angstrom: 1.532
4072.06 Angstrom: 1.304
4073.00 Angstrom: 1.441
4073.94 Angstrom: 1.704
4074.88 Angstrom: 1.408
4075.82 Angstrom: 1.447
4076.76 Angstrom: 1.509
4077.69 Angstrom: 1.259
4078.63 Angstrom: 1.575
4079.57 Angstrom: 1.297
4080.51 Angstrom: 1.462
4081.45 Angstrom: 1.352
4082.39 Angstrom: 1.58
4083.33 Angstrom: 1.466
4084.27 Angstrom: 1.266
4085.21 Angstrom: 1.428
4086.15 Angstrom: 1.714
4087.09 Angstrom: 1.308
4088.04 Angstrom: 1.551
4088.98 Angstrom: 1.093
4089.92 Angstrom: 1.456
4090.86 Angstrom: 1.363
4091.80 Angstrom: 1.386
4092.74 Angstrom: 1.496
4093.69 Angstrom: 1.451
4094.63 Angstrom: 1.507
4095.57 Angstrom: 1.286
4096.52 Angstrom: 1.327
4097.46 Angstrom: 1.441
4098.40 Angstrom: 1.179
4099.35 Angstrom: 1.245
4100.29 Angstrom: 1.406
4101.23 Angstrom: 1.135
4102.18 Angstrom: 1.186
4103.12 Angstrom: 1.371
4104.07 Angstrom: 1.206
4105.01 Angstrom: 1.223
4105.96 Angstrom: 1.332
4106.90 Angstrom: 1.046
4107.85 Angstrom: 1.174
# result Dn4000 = 1.02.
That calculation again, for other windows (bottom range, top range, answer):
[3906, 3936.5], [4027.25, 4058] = 1.06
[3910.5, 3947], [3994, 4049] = 1.07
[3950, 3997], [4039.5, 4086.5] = 1.07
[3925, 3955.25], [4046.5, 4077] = 1.08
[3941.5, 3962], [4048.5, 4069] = 1.04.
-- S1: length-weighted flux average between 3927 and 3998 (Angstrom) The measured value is 1.36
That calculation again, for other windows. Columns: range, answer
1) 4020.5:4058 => 1.42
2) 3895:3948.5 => 1.4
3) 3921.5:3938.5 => 1.31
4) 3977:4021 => 1.4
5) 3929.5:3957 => 1.37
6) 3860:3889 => 1.59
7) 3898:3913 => 1.46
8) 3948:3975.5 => 1.35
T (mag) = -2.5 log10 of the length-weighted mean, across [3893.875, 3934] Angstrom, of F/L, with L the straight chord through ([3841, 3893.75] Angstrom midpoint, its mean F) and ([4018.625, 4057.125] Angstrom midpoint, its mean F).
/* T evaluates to 0.075 mag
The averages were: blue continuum 1.56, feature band 1.42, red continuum 1.42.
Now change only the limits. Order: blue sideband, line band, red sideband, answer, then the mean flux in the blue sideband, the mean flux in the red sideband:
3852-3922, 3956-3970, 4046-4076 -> 0.13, 1.54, 1.39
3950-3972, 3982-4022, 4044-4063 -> -0.03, 1.35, 1.39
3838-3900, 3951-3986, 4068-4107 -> 0.09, 1.54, 1.38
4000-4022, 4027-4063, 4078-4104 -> -0.01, 1.4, 1.38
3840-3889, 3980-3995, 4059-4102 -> 0.02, 1.56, 1.4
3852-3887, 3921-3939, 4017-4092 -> 0.17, 1.6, 1.41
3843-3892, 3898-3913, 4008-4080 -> 0.05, 1.56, 1.41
